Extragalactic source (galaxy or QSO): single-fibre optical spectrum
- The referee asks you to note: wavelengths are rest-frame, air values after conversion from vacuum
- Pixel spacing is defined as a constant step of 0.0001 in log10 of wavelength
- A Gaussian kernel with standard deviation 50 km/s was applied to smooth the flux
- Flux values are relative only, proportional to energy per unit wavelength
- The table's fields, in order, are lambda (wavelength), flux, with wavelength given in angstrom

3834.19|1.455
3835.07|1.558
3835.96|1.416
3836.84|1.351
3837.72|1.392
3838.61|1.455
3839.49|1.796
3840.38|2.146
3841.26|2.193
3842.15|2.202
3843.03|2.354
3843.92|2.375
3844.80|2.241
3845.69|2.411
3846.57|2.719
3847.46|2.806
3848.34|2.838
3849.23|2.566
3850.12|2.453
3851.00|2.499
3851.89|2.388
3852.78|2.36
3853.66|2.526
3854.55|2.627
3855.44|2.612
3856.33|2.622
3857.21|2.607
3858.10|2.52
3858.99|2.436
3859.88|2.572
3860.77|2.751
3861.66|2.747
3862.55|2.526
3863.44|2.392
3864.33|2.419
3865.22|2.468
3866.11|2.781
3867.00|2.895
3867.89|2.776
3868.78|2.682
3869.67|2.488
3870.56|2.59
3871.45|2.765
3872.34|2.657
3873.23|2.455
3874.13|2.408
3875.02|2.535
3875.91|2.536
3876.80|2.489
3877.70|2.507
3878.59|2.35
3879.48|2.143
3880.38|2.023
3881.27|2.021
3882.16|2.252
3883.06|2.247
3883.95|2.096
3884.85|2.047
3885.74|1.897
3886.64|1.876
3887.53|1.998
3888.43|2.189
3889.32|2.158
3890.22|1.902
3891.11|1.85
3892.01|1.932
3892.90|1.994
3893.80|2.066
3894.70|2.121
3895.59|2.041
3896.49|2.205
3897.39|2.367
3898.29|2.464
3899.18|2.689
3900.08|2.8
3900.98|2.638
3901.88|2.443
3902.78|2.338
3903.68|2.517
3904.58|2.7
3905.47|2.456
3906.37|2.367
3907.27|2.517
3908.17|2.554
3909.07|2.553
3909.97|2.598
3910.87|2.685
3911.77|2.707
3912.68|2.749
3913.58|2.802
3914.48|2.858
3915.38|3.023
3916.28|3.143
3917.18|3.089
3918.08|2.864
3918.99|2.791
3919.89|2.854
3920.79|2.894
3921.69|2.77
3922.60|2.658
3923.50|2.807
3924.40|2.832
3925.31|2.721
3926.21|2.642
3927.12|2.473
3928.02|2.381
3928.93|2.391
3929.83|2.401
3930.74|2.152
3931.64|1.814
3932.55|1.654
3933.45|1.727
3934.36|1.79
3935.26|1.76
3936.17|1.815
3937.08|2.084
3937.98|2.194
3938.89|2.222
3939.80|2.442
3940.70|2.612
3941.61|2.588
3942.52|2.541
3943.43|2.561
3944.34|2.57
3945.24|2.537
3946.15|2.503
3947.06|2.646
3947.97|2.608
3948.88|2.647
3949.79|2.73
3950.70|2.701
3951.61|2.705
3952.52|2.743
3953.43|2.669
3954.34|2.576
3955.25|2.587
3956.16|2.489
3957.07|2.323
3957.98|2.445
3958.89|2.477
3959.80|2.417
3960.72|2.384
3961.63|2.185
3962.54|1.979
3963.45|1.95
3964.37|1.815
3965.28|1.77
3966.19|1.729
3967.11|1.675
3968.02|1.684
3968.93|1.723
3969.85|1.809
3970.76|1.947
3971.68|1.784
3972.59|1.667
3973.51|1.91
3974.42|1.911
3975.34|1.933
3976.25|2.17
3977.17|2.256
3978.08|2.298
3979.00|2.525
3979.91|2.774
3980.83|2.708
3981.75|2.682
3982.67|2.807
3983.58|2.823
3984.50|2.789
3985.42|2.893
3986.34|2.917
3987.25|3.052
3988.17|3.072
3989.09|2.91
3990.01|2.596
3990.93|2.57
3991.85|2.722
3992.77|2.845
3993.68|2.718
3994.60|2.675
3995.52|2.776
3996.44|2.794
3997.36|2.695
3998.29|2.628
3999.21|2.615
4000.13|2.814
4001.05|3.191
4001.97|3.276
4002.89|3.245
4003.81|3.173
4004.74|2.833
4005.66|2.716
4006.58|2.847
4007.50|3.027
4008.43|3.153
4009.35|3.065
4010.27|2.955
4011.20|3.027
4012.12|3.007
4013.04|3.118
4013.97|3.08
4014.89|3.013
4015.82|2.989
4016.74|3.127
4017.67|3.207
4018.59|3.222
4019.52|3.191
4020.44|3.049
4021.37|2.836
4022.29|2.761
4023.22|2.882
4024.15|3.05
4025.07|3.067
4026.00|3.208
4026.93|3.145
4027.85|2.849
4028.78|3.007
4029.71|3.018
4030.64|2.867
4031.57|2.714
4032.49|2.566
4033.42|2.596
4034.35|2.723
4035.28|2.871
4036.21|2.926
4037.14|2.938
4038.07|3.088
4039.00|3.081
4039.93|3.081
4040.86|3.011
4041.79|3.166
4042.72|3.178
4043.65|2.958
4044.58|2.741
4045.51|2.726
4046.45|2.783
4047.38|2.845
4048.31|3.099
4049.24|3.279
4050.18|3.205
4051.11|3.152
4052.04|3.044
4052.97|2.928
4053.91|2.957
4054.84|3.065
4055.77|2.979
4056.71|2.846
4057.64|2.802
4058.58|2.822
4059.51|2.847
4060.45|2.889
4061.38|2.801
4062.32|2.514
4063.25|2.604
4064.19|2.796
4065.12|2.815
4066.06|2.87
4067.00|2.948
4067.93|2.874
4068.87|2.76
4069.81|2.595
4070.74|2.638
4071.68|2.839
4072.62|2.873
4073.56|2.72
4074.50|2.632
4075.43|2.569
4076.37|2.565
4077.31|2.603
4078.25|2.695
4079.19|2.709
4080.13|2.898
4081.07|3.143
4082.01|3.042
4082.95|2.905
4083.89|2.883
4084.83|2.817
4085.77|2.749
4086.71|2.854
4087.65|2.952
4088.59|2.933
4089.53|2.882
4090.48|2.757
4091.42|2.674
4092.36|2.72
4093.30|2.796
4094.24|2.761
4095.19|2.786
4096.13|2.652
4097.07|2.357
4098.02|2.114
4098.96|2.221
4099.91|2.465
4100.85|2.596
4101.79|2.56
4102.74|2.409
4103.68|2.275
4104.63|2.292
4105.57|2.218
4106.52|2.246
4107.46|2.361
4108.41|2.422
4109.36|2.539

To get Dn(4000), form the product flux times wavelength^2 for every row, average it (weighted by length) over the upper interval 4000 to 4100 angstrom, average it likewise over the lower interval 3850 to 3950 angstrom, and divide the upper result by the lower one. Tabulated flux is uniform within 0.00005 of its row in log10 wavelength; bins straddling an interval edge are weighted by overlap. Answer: 1.27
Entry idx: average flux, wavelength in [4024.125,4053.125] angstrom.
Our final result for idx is 2.97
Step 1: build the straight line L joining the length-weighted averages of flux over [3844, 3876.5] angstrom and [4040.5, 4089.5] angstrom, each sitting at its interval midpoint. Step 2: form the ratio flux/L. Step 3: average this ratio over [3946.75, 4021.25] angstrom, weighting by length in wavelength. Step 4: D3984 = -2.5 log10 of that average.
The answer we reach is 0.057 mag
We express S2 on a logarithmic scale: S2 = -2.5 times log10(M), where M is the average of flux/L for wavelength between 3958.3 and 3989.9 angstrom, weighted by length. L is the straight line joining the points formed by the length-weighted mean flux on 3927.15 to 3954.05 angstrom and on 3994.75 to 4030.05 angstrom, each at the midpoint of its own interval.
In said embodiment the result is 0.17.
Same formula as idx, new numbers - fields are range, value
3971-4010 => 2.69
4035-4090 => 2.88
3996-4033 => 2.98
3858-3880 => 2.55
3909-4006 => 2.5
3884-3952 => 2.43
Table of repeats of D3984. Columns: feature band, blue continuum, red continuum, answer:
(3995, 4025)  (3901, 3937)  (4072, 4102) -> -0.138 mag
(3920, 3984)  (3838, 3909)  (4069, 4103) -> 0.082 mag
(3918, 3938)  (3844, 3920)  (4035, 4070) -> 0.102 mag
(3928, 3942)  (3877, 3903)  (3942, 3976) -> 0.058 mag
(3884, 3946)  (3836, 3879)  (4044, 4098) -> 0.057 mag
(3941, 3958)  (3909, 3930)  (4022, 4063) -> 0.080 mag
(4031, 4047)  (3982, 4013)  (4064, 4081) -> -0.030 mag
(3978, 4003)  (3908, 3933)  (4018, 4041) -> 0.014 mag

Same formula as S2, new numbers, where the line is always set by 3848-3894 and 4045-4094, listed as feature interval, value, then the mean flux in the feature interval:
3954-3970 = 0.223 mag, 2.11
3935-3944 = 0.114 mag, 2.29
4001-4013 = -0.128 mag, 3.04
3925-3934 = 0.138 mag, 2.22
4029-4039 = -0.033 mag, 2.85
